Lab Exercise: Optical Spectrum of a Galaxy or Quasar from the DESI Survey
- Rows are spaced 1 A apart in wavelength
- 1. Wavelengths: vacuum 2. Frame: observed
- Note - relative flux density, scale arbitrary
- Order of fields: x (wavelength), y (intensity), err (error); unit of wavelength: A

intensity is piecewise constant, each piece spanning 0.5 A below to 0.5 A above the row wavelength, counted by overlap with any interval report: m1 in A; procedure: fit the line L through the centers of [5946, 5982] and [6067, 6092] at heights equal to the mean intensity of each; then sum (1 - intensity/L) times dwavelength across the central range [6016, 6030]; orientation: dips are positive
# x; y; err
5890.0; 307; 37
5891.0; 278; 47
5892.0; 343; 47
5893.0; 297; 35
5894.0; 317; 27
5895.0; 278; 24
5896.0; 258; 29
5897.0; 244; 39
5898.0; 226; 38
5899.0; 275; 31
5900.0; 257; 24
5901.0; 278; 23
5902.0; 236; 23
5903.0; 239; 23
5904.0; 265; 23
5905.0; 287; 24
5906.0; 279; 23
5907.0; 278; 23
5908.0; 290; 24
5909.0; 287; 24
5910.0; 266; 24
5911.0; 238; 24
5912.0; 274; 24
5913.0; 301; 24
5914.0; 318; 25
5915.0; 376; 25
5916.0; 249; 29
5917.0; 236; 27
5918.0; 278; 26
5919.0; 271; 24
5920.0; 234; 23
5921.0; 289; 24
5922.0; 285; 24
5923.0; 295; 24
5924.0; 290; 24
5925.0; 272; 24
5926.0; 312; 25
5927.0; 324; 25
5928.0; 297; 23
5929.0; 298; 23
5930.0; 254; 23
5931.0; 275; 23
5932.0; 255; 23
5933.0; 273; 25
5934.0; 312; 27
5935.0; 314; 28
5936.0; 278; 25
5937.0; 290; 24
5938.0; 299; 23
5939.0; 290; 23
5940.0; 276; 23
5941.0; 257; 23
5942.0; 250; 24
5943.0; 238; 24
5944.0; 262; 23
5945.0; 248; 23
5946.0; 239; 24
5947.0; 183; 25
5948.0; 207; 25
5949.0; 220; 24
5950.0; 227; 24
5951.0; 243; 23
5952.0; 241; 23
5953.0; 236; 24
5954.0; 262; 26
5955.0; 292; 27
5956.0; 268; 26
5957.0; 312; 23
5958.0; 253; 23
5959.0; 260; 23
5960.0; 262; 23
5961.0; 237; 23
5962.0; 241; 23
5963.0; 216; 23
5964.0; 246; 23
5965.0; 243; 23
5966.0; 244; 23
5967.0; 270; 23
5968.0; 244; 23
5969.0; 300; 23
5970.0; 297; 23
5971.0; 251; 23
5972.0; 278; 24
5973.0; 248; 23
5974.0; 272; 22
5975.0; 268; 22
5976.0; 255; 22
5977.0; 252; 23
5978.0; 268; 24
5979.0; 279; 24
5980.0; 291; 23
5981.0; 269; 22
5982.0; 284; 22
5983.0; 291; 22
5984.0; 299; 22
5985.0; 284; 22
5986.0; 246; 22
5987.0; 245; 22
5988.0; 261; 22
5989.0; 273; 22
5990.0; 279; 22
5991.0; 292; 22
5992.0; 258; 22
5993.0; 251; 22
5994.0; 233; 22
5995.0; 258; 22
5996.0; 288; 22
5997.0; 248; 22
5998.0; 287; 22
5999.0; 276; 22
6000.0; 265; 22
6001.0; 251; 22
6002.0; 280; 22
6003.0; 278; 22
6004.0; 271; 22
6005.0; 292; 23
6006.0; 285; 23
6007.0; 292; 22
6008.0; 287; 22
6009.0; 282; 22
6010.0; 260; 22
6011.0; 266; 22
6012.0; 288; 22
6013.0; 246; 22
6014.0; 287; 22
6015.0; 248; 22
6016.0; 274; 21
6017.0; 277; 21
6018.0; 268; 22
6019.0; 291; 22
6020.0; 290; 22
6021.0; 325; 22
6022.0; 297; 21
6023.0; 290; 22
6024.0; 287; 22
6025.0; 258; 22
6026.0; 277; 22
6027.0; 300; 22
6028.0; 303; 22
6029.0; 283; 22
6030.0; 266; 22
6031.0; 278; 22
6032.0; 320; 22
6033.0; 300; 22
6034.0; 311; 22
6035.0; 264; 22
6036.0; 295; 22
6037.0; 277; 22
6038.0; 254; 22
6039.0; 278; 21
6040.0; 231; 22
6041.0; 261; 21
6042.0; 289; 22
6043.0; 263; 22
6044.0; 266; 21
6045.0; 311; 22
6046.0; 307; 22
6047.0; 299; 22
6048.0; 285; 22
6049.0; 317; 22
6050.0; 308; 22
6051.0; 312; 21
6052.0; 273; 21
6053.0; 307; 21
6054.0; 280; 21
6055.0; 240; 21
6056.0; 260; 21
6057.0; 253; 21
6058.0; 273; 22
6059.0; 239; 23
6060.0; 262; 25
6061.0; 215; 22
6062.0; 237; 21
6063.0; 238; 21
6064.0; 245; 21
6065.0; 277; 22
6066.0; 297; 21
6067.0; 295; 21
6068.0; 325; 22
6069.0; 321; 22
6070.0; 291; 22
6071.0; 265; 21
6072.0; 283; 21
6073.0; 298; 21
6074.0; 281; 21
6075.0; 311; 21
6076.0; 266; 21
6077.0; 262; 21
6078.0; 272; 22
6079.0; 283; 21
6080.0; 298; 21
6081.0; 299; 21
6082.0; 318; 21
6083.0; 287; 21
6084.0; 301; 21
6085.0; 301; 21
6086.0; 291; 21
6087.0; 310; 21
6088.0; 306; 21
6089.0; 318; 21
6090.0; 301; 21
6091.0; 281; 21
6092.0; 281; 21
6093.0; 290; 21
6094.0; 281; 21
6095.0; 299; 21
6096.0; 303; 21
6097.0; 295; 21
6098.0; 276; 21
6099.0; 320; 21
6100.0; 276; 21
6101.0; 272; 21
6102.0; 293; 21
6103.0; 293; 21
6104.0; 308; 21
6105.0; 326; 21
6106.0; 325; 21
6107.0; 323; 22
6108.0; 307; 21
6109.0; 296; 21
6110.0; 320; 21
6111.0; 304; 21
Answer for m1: -0.6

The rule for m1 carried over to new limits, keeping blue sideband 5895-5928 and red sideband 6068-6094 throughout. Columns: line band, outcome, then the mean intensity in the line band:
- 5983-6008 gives 1.1 A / 271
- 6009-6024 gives 0.4 A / 279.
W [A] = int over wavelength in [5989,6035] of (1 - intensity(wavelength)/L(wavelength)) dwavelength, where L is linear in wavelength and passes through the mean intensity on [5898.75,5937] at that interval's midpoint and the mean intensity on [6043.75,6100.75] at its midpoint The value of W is 0.8 A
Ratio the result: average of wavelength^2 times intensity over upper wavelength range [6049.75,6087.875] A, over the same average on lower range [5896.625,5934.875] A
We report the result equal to 1.07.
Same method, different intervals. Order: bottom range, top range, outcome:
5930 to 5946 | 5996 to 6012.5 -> 1.03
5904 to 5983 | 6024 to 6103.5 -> 1.10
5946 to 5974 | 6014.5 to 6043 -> 1.15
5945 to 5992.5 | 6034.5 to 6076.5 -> 1.10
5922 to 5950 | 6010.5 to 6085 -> 1.08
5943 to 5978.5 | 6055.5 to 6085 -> 1.14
